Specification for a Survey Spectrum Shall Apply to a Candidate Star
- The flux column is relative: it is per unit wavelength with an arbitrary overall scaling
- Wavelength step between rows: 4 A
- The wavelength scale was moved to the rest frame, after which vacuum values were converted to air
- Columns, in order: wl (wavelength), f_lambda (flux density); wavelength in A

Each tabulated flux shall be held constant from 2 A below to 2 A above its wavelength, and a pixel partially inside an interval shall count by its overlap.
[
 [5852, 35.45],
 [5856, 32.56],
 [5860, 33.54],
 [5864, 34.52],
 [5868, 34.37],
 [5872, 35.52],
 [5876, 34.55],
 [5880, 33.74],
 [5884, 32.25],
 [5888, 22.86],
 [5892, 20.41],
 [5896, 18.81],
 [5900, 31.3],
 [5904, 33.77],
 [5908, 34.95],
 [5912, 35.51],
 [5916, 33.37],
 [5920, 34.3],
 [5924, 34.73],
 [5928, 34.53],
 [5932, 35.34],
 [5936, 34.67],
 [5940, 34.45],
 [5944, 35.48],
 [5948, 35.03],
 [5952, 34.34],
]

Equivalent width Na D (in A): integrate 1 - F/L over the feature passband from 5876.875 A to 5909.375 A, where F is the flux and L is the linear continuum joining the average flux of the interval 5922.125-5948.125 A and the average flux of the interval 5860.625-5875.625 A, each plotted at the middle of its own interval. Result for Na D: 5.7 A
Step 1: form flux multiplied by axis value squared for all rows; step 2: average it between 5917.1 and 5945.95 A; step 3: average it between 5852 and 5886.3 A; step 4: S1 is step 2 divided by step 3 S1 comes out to 1.05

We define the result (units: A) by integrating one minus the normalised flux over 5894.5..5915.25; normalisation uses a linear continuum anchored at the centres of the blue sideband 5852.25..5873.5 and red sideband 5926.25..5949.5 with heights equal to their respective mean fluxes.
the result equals 1.97 A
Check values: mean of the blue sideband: 34.2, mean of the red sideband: 34.9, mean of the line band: 31.3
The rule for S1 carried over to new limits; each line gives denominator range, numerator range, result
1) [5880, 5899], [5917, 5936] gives 1.40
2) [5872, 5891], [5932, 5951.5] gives 1.16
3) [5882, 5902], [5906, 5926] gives 1.39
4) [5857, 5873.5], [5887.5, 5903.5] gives 0.72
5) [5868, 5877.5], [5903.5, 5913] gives 1.01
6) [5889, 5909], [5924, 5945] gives 1.29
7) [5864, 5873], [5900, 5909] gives 0.98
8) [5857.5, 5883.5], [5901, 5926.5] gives 1.02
